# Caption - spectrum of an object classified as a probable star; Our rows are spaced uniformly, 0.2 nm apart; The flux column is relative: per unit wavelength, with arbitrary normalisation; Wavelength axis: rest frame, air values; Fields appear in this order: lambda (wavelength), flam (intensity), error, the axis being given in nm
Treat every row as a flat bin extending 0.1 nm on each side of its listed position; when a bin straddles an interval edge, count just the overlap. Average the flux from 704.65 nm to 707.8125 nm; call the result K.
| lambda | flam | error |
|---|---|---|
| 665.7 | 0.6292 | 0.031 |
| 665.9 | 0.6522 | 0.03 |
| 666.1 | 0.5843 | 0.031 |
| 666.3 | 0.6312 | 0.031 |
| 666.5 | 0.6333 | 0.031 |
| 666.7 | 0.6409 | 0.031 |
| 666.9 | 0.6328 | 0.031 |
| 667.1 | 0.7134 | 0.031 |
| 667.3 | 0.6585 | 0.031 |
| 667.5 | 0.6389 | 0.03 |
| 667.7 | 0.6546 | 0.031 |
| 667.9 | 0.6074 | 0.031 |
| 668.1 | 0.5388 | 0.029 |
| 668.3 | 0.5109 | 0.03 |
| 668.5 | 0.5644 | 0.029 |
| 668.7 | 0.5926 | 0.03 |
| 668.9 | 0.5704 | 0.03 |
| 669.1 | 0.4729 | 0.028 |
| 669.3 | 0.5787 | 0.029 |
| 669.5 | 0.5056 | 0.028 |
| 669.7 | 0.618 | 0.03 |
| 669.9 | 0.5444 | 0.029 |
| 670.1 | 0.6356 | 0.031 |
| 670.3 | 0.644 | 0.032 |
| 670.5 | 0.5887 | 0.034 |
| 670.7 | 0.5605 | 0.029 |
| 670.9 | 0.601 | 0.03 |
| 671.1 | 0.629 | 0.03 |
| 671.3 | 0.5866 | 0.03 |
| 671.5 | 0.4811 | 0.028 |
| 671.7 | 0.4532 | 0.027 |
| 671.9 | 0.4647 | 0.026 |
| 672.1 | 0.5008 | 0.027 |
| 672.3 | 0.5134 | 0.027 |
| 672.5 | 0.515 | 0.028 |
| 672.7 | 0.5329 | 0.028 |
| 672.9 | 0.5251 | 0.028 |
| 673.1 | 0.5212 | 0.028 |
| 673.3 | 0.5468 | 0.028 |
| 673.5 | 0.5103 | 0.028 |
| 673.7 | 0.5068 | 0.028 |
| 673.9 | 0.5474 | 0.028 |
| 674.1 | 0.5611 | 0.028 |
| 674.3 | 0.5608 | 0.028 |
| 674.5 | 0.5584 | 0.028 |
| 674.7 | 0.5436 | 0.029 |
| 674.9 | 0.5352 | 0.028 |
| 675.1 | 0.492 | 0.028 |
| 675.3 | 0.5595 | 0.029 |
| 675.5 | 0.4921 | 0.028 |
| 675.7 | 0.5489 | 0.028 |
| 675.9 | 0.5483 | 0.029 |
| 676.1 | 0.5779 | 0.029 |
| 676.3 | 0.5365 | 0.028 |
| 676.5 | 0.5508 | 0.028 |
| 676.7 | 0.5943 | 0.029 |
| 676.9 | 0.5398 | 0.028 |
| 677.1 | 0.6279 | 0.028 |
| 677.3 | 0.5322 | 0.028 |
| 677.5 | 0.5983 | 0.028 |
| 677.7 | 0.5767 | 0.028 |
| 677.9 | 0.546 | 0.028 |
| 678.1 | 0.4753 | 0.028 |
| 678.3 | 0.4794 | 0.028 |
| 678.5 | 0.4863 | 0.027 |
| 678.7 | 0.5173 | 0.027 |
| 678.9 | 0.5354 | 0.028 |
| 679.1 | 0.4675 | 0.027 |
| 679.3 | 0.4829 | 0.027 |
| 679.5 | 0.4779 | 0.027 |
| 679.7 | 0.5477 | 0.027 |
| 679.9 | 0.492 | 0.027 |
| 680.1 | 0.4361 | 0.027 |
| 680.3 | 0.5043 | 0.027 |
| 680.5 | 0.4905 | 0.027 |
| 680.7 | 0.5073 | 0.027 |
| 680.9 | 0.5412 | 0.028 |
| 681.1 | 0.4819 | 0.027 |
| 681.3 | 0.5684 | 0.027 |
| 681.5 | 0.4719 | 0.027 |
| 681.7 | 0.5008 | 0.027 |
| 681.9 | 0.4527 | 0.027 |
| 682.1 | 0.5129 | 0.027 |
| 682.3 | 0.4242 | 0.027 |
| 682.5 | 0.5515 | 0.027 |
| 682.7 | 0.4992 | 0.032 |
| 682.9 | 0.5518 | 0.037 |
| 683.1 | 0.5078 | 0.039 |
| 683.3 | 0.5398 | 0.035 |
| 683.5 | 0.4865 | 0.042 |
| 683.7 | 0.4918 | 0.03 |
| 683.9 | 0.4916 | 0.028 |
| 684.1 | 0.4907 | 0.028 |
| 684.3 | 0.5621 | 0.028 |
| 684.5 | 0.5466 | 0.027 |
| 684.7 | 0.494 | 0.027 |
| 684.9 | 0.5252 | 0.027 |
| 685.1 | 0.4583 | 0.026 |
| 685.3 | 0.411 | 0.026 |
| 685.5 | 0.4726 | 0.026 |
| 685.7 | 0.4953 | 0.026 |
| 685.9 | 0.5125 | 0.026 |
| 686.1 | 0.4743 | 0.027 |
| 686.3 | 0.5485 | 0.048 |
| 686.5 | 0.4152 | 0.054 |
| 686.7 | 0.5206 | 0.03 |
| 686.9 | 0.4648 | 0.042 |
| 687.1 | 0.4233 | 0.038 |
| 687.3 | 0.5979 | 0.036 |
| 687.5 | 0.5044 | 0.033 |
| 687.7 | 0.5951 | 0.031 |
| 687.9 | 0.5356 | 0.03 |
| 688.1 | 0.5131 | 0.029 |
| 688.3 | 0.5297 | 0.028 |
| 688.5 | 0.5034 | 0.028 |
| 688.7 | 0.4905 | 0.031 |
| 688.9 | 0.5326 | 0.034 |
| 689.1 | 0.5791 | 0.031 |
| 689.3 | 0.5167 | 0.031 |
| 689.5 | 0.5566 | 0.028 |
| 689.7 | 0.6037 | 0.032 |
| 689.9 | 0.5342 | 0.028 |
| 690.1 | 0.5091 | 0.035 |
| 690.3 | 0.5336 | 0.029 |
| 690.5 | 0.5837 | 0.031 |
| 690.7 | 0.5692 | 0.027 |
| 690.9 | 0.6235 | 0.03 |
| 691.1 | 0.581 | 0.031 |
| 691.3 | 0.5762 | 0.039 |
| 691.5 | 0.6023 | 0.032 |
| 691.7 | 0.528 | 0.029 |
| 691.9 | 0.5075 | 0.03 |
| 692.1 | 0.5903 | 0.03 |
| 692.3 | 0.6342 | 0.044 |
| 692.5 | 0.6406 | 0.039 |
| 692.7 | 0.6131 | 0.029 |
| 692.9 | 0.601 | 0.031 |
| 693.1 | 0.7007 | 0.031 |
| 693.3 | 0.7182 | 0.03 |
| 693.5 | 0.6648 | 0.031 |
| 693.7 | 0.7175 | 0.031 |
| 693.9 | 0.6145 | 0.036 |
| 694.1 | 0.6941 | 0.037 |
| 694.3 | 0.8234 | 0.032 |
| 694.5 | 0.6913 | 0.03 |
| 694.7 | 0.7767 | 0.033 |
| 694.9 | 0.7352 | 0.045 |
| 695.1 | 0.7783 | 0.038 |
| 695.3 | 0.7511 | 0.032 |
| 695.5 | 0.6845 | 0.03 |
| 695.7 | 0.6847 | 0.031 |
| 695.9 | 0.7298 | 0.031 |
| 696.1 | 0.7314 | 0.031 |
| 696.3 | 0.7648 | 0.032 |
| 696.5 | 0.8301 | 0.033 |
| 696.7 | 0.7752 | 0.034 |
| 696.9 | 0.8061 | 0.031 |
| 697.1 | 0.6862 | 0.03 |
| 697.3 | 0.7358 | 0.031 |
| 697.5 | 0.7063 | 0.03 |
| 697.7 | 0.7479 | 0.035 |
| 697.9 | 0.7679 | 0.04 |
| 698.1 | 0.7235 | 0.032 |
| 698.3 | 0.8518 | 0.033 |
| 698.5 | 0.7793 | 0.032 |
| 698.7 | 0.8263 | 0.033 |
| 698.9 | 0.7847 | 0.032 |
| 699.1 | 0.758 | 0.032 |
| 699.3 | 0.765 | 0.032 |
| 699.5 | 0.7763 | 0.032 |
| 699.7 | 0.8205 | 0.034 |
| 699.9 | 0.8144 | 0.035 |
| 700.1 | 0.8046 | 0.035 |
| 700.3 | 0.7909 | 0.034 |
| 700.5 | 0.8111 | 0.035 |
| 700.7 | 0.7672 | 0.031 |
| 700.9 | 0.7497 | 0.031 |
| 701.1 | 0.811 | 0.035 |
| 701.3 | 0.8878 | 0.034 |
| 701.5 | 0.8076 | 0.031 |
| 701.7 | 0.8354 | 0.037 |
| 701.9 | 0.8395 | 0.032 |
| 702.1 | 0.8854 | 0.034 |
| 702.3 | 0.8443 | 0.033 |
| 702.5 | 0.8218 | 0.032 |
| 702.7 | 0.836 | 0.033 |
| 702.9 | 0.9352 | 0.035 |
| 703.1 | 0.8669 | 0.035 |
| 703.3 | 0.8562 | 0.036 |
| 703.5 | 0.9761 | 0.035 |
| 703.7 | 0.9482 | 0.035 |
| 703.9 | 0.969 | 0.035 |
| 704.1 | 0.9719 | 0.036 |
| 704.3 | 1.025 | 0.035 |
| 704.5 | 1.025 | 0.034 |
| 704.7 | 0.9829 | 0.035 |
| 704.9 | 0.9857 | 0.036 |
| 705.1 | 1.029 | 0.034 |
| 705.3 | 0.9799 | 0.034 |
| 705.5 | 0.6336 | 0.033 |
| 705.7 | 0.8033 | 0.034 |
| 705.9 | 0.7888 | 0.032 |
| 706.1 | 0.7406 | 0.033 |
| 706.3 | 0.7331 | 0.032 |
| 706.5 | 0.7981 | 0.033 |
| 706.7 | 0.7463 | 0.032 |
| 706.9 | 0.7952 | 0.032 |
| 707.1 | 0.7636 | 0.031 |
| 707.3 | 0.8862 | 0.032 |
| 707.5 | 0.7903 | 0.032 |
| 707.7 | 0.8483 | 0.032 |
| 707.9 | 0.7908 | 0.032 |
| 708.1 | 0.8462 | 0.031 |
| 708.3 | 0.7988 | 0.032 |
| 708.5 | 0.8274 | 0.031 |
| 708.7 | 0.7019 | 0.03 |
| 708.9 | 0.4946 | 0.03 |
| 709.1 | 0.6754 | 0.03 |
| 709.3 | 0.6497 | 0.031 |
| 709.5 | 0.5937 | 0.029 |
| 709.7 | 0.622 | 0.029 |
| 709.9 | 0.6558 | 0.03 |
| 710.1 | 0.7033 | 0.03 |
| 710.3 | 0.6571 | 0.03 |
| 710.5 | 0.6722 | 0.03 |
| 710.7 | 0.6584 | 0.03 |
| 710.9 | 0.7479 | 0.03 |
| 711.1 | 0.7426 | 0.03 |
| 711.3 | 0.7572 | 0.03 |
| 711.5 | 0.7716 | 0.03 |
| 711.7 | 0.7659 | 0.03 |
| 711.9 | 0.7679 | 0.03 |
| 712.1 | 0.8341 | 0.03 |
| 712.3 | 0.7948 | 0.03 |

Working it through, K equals 0.829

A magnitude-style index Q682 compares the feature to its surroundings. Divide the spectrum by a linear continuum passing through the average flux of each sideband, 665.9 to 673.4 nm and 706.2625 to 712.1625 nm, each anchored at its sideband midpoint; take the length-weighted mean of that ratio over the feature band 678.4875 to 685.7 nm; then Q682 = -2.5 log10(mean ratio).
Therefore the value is 0.24 mag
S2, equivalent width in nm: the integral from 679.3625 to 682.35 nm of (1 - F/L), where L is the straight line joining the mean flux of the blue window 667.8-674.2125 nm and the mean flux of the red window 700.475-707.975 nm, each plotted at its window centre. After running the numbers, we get 0.675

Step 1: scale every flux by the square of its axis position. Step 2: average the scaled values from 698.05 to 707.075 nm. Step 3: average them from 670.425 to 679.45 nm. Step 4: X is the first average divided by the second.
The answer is 1.7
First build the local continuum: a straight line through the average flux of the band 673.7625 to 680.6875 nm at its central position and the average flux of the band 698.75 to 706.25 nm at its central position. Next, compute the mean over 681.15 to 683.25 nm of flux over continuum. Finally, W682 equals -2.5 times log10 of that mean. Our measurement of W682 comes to 0.18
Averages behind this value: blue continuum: 0.53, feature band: 0.504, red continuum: 0.856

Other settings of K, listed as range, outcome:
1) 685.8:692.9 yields 0.545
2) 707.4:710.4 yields 0.71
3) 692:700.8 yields 0.738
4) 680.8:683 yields 0.505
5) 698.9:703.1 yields 0.818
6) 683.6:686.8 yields 0.494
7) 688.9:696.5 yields 0.643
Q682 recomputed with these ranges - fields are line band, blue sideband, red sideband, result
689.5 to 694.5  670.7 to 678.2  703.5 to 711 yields 0.10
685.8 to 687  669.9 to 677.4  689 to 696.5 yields 0.24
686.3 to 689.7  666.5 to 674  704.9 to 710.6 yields 0.25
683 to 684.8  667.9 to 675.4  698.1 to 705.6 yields 0.30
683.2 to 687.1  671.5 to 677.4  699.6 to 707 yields 0.31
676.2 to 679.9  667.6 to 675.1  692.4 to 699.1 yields 0.13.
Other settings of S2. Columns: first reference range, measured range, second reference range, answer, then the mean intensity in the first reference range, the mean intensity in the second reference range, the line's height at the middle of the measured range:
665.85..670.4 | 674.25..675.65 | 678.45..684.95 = 0.046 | 0.6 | 0.504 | 0.552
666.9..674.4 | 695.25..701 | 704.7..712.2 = -0.484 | 0.562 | 0.761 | 0.707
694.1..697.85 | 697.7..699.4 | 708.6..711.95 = -0.106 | 0.745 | 0.683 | 0.734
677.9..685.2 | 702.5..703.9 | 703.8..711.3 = -0.308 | 0.502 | 0.787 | 0.739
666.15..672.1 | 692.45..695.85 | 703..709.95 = 0.185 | 0.583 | 0.818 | 0.741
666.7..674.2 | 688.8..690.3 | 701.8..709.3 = 0.354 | 0.564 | 0.842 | 0.715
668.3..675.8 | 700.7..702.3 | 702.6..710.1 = -0.097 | 0.544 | 0.819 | 0.78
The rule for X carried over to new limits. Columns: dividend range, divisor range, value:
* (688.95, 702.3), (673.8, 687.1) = 1.44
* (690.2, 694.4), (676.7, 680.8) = 1.26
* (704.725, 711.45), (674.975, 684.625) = 1.58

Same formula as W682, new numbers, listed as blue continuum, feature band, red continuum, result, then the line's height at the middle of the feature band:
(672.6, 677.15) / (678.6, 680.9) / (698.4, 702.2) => 0.19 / 0.594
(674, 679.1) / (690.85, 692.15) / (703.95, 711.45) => 0.15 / 0.657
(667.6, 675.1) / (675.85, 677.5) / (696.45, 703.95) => 0.06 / 0.599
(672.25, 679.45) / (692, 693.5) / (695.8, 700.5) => 0.11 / 0.716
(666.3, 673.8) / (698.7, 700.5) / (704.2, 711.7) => -0.09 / 0.73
